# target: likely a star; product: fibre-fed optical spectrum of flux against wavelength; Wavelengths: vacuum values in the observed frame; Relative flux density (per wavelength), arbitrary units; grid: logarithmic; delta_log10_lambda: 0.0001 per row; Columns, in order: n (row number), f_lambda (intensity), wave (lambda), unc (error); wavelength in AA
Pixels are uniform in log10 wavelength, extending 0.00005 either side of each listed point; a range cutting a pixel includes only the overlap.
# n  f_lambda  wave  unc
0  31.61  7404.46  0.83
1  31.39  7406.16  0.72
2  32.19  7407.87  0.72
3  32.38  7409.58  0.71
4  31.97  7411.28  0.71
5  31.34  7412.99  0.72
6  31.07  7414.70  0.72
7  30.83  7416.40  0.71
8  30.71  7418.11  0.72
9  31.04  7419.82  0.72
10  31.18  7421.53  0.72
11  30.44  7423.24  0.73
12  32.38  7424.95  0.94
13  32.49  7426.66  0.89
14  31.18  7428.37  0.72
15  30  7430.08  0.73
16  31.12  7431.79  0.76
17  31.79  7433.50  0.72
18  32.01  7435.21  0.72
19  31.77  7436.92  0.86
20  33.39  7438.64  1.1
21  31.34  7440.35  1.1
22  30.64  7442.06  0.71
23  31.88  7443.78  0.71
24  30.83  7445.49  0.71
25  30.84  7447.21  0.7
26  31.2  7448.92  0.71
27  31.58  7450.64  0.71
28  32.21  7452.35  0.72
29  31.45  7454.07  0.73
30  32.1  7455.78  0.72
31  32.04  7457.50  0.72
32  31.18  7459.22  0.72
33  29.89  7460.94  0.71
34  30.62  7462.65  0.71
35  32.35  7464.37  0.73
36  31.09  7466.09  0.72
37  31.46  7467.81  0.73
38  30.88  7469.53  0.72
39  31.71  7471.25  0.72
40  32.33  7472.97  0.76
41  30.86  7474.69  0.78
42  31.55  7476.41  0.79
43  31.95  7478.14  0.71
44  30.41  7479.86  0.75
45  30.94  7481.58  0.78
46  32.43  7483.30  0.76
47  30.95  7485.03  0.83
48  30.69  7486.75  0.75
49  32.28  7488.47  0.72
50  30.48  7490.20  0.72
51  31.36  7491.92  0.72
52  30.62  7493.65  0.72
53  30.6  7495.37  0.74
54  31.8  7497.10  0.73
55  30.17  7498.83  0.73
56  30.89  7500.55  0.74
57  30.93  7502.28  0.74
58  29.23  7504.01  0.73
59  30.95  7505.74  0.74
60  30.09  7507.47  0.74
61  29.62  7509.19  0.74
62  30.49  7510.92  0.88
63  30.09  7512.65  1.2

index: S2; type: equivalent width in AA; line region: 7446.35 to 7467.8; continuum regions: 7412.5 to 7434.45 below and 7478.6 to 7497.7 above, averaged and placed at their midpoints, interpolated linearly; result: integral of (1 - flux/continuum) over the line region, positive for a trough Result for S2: -0.1 AA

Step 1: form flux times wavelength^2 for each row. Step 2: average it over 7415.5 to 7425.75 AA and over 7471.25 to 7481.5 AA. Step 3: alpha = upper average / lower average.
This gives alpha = 1.03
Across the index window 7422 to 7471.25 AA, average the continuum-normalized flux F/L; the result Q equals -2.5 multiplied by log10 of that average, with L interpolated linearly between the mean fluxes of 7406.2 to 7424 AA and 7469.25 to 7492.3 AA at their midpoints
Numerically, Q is 0.00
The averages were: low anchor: 31.3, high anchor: 31.4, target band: 31.4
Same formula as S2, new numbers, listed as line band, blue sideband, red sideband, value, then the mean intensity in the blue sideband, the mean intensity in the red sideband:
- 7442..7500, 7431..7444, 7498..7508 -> -0.5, 31.7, 30.4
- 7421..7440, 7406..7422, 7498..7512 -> -0.2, 31.4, 30.3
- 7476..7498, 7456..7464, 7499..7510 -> -0.4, 31.1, 30.3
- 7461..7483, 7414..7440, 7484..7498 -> -0.1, 31.4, 31.1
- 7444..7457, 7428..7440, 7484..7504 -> 0.0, 31.6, 30.9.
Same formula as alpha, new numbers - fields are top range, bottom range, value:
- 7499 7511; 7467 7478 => 0.97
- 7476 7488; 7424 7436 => 1.01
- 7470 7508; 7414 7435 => 1.01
